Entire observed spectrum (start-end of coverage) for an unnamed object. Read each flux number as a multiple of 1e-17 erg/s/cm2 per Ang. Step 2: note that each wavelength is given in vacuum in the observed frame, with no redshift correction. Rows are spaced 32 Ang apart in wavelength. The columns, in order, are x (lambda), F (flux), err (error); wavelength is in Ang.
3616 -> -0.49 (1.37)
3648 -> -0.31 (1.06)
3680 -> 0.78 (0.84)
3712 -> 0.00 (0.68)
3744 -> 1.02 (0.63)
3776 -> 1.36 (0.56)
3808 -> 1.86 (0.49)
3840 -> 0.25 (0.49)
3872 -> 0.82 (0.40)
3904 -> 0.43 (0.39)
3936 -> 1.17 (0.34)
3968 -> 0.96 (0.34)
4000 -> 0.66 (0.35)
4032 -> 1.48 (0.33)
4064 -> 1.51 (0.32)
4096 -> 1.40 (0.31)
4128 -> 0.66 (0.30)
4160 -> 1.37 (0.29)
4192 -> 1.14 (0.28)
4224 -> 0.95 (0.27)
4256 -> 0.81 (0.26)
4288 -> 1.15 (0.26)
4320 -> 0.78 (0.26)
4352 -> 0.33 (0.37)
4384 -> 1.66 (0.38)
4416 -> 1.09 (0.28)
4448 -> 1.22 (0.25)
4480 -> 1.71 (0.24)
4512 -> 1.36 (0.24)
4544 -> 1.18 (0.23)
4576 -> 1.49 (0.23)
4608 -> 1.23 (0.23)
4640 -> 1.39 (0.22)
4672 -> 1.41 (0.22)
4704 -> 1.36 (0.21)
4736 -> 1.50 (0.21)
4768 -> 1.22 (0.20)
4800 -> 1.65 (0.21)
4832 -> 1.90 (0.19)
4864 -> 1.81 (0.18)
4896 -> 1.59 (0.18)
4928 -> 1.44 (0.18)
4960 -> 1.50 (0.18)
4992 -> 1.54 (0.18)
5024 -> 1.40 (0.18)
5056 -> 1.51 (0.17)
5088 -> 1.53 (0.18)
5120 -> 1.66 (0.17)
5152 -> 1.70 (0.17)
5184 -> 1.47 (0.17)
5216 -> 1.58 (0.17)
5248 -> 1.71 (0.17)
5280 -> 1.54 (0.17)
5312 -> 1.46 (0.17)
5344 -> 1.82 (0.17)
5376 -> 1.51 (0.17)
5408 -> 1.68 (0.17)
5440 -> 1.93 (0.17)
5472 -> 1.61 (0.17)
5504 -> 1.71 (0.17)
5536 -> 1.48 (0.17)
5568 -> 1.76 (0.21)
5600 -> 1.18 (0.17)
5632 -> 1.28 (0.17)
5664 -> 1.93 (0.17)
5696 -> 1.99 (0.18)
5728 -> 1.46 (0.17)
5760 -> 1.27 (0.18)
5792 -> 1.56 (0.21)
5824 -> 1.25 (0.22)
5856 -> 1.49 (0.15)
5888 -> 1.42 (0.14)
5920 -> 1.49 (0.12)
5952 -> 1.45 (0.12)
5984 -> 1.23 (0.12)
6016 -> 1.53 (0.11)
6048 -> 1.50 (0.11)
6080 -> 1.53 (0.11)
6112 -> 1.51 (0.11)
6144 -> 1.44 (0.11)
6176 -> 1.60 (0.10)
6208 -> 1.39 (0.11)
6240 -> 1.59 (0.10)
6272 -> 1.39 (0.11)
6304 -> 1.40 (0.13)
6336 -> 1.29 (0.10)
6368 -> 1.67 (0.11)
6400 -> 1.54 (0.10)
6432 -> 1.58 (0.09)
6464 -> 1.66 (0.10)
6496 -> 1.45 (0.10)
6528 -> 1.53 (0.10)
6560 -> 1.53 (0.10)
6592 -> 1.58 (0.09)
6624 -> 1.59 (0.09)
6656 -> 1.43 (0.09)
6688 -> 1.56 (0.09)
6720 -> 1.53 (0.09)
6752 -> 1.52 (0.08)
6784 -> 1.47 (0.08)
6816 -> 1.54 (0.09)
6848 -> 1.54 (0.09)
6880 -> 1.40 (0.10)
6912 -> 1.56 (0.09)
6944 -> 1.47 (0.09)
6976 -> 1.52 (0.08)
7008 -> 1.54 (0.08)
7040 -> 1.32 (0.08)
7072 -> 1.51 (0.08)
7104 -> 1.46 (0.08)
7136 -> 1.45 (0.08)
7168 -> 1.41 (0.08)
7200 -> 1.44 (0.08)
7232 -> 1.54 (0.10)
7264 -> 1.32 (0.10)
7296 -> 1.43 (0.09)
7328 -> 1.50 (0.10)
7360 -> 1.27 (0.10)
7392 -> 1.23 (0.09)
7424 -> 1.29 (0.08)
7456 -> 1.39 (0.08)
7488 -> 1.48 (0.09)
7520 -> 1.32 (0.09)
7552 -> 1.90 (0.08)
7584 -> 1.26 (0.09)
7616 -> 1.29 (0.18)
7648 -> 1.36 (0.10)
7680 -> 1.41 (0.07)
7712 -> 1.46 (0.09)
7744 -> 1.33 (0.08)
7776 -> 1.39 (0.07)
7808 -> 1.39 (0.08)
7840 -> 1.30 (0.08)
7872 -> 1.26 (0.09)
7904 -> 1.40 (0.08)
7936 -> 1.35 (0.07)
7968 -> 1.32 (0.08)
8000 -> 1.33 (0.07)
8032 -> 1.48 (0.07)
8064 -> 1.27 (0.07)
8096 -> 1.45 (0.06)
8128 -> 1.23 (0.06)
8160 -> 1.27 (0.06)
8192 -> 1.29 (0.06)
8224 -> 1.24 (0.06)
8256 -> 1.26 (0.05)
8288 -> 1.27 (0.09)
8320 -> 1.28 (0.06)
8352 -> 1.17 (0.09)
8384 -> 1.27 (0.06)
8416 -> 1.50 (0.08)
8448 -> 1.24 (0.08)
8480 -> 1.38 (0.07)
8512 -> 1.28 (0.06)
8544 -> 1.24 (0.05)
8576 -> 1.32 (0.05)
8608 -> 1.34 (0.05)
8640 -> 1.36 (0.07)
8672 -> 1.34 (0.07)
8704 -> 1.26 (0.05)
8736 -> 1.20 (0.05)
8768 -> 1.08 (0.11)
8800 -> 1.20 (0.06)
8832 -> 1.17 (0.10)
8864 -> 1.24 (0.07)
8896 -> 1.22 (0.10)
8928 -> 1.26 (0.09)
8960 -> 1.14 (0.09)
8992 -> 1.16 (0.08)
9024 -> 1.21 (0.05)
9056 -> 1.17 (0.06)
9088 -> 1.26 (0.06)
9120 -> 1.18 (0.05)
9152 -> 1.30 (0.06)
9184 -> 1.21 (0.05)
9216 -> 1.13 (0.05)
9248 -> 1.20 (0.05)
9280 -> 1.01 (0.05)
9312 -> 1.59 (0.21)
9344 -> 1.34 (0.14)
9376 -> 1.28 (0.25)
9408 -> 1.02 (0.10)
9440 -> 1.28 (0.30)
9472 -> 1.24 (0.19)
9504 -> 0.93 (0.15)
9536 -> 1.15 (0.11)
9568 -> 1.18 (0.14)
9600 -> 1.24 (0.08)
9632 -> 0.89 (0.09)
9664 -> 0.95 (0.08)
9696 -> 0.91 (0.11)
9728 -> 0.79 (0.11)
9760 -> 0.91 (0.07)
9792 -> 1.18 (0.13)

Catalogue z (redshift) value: 0.149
